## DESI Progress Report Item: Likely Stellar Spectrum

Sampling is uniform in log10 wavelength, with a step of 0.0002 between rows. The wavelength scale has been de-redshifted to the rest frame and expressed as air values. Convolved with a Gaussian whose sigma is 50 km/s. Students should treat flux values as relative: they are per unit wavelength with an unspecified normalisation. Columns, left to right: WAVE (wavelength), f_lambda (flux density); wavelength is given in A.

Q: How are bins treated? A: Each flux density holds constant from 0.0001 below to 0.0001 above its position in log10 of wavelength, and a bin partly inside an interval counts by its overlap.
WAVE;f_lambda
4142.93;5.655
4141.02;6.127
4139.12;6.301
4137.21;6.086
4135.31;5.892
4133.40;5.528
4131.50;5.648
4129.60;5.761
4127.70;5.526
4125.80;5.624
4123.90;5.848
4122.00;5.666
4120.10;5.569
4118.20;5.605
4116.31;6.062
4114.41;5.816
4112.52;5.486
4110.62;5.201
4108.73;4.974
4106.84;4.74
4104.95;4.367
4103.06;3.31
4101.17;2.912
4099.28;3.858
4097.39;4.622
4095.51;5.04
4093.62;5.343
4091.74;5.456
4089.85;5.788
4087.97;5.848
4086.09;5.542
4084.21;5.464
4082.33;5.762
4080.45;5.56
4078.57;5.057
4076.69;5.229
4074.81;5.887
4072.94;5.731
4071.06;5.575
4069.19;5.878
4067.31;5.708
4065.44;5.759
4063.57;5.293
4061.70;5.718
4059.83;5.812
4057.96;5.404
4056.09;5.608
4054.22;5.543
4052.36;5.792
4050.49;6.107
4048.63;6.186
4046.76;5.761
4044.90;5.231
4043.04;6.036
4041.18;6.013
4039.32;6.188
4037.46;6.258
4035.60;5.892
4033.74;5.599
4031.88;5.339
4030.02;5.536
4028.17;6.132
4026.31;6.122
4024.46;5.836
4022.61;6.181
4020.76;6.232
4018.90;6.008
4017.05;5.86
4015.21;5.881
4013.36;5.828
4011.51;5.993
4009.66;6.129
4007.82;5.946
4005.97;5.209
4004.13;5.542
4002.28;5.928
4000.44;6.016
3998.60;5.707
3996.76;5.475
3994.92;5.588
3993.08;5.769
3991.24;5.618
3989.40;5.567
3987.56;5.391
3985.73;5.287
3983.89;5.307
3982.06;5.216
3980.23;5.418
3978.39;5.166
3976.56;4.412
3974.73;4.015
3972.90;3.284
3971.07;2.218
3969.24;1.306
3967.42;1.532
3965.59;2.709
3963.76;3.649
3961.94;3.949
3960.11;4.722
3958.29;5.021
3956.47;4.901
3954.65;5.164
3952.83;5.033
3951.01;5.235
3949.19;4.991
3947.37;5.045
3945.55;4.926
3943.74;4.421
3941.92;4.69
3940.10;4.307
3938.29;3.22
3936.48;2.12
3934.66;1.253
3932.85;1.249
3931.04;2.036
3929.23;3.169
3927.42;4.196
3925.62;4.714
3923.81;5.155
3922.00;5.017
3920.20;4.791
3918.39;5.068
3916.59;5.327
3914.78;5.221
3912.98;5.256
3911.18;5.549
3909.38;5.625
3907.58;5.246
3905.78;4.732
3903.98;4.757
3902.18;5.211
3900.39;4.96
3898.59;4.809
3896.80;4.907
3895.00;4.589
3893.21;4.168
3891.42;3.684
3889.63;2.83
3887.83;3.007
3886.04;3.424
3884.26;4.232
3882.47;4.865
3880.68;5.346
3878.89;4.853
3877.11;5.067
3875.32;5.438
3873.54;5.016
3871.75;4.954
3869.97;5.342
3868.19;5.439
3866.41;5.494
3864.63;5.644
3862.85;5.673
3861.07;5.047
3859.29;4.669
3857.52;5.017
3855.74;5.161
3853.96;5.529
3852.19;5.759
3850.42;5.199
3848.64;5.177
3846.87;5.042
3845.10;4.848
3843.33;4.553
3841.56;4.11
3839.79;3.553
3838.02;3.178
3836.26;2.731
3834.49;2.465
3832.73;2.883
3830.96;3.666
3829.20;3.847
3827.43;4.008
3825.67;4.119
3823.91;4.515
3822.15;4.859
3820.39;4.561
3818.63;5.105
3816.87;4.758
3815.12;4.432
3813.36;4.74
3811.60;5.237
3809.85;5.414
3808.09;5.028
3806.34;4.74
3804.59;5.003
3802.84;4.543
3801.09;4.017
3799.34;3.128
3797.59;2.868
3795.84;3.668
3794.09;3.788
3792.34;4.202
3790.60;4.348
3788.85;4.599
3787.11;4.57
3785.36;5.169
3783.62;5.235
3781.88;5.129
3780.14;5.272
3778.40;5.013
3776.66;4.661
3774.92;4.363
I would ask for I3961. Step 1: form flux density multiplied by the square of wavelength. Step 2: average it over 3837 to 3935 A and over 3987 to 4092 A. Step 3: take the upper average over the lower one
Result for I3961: 1.3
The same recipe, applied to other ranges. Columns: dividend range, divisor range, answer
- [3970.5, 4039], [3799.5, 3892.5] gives 1.31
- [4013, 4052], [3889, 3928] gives 1.30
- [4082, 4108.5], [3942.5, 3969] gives 1.21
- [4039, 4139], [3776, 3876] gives 1.36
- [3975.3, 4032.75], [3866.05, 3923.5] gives 1.24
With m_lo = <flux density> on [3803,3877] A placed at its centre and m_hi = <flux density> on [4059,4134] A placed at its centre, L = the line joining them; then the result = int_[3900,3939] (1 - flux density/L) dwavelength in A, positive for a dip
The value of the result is 5.0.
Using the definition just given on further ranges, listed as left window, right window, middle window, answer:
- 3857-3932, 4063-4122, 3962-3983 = 5.9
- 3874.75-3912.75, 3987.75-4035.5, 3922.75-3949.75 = 7.3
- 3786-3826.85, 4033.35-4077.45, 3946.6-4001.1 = 7.4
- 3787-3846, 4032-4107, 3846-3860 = -2.7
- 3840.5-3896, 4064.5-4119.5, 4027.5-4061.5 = -4.4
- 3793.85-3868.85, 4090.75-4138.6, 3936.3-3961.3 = 0.9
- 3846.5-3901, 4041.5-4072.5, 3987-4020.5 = -1.8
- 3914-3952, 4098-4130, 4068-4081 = -1.9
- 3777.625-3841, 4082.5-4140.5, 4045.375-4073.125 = -3.2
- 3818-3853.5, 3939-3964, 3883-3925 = -1.4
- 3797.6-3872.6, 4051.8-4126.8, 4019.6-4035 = -2.2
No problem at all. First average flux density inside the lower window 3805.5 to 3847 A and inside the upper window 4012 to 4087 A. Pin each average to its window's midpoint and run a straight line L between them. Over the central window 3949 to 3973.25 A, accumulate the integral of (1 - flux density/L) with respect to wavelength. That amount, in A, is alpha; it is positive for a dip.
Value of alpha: 6.3 A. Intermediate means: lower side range 4.25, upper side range 5.76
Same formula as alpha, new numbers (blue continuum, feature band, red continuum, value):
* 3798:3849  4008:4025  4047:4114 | -3.2 A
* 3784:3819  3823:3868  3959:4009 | 0.3 A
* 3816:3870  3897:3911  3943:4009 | -1.2 A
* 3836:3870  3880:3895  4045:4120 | 3.0 A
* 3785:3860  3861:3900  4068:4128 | -1.3 A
